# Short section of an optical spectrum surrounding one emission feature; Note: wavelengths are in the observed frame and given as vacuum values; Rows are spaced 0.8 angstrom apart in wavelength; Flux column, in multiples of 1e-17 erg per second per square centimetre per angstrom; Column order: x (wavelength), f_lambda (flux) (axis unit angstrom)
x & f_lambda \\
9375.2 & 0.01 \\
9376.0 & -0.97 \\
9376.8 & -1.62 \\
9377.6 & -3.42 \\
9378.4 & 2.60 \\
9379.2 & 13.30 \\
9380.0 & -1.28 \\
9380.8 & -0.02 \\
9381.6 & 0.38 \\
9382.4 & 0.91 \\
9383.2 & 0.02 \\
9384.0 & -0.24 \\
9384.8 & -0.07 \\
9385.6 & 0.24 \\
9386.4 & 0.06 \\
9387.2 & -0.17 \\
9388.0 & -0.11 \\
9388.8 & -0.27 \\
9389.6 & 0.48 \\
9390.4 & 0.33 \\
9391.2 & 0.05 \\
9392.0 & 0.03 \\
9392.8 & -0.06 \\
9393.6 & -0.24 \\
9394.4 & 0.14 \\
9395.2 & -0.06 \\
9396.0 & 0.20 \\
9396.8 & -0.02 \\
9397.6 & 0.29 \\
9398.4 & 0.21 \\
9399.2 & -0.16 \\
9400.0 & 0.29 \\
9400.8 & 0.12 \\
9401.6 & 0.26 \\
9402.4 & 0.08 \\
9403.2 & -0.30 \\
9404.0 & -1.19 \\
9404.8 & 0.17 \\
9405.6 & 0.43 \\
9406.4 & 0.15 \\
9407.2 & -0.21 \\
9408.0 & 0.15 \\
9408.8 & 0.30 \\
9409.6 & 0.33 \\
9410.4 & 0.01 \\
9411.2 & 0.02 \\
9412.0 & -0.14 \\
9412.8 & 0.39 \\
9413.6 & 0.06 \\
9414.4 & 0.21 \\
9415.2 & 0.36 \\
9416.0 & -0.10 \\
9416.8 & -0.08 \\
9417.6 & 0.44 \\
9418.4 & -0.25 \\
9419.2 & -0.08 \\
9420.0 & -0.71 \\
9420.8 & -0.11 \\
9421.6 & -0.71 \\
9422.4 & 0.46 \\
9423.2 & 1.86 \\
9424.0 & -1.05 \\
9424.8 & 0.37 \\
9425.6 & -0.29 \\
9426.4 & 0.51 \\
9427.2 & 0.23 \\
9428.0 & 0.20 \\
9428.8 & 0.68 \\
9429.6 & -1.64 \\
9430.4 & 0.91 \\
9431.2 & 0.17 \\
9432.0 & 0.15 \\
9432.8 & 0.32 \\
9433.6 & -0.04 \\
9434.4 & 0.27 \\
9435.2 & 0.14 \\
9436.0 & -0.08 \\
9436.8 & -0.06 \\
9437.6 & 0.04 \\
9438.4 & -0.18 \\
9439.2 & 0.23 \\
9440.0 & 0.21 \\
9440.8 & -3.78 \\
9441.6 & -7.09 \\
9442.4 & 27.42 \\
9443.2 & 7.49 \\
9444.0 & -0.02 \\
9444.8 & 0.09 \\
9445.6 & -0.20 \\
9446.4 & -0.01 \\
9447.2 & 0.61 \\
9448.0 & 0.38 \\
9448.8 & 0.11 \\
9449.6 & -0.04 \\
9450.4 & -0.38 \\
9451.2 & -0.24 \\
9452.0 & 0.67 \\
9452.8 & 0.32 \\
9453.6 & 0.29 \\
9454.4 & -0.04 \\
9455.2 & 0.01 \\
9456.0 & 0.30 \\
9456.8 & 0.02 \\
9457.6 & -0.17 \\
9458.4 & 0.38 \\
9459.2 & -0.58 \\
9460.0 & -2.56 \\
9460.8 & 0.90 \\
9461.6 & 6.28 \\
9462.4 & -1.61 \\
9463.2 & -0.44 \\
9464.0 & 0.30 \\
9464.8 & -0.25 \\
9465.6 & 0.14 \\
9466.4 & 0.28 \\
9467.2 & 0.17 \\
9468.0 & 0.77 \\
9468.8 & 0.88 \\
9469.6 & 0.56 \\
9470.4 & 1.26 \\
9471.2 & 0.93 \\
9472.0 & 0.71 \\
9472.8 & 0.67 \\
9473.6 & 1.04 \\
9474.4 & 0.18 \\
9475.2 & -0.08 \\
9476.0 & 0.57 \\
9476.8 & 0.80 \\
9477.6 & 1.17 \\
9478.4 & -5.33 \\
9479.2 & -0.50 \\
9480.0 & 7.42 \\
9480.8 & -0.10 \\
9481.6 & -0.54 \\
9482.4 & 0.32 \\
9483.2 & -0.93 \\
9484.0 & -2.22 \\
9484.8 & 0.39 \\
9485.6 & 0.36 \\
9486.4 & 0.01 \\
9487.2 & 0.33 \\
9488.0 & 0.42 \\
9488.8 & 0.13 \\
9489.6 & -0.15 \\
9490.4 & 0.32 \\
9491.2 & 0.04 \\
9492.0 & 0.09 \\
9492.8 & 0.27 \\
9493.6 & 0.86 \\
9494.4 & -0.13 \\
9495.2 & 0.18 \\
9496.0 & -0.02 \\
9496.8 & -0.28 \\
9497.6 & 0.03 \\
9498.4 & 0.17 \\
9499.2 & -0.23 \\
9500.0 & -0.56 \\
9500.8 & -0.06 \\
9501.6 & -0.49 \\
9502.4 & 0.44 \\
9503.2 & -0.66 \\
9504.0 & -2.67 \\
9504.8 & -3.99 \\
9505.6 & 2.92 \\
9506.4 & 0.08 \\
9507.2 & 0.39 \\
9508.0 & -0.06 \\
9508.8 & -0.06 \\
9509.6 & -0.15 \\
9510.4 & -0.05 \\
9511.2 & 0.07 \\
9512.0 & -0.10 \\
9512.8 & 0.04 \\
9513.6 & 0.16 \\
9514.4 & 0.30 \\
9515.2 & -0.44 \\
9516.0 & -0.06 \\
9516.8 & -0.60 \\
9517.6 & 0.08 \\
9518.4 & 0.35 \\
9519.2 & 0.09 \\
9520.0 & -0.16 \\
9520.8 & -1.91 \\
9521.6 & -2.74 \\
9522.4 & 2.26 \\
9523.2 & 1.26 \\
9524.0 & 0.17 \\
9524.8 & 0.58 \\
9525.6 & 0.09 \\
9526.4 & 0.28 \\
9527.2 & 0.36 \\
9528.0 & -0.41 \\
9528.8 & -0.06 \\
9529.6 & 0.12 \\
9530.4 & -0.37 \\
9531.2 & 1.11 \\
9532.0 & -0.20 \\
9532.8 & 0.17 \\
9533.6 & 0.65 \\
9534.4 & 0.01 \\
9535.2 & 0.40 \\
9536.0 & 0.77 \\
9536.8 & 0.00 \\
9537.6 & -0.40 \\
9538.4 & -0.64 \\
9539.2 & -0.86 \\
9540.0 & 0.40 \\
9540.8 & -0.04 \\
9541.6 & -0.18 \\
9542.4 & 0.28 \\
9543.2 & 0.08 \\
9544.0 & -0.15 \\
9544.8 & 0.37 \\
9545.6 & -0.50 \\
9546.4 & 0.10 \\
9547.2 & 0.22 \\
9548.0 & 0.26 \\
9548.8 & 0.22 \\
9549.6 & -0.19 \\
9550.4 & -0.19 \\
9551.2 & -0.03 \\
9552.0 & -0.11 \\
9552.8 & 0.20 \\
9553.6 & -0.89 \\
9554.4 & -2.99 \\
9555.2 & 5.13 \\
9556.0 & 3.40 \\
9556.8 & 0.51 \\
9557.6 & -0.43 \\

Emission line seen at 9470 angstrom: [O III] 5007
